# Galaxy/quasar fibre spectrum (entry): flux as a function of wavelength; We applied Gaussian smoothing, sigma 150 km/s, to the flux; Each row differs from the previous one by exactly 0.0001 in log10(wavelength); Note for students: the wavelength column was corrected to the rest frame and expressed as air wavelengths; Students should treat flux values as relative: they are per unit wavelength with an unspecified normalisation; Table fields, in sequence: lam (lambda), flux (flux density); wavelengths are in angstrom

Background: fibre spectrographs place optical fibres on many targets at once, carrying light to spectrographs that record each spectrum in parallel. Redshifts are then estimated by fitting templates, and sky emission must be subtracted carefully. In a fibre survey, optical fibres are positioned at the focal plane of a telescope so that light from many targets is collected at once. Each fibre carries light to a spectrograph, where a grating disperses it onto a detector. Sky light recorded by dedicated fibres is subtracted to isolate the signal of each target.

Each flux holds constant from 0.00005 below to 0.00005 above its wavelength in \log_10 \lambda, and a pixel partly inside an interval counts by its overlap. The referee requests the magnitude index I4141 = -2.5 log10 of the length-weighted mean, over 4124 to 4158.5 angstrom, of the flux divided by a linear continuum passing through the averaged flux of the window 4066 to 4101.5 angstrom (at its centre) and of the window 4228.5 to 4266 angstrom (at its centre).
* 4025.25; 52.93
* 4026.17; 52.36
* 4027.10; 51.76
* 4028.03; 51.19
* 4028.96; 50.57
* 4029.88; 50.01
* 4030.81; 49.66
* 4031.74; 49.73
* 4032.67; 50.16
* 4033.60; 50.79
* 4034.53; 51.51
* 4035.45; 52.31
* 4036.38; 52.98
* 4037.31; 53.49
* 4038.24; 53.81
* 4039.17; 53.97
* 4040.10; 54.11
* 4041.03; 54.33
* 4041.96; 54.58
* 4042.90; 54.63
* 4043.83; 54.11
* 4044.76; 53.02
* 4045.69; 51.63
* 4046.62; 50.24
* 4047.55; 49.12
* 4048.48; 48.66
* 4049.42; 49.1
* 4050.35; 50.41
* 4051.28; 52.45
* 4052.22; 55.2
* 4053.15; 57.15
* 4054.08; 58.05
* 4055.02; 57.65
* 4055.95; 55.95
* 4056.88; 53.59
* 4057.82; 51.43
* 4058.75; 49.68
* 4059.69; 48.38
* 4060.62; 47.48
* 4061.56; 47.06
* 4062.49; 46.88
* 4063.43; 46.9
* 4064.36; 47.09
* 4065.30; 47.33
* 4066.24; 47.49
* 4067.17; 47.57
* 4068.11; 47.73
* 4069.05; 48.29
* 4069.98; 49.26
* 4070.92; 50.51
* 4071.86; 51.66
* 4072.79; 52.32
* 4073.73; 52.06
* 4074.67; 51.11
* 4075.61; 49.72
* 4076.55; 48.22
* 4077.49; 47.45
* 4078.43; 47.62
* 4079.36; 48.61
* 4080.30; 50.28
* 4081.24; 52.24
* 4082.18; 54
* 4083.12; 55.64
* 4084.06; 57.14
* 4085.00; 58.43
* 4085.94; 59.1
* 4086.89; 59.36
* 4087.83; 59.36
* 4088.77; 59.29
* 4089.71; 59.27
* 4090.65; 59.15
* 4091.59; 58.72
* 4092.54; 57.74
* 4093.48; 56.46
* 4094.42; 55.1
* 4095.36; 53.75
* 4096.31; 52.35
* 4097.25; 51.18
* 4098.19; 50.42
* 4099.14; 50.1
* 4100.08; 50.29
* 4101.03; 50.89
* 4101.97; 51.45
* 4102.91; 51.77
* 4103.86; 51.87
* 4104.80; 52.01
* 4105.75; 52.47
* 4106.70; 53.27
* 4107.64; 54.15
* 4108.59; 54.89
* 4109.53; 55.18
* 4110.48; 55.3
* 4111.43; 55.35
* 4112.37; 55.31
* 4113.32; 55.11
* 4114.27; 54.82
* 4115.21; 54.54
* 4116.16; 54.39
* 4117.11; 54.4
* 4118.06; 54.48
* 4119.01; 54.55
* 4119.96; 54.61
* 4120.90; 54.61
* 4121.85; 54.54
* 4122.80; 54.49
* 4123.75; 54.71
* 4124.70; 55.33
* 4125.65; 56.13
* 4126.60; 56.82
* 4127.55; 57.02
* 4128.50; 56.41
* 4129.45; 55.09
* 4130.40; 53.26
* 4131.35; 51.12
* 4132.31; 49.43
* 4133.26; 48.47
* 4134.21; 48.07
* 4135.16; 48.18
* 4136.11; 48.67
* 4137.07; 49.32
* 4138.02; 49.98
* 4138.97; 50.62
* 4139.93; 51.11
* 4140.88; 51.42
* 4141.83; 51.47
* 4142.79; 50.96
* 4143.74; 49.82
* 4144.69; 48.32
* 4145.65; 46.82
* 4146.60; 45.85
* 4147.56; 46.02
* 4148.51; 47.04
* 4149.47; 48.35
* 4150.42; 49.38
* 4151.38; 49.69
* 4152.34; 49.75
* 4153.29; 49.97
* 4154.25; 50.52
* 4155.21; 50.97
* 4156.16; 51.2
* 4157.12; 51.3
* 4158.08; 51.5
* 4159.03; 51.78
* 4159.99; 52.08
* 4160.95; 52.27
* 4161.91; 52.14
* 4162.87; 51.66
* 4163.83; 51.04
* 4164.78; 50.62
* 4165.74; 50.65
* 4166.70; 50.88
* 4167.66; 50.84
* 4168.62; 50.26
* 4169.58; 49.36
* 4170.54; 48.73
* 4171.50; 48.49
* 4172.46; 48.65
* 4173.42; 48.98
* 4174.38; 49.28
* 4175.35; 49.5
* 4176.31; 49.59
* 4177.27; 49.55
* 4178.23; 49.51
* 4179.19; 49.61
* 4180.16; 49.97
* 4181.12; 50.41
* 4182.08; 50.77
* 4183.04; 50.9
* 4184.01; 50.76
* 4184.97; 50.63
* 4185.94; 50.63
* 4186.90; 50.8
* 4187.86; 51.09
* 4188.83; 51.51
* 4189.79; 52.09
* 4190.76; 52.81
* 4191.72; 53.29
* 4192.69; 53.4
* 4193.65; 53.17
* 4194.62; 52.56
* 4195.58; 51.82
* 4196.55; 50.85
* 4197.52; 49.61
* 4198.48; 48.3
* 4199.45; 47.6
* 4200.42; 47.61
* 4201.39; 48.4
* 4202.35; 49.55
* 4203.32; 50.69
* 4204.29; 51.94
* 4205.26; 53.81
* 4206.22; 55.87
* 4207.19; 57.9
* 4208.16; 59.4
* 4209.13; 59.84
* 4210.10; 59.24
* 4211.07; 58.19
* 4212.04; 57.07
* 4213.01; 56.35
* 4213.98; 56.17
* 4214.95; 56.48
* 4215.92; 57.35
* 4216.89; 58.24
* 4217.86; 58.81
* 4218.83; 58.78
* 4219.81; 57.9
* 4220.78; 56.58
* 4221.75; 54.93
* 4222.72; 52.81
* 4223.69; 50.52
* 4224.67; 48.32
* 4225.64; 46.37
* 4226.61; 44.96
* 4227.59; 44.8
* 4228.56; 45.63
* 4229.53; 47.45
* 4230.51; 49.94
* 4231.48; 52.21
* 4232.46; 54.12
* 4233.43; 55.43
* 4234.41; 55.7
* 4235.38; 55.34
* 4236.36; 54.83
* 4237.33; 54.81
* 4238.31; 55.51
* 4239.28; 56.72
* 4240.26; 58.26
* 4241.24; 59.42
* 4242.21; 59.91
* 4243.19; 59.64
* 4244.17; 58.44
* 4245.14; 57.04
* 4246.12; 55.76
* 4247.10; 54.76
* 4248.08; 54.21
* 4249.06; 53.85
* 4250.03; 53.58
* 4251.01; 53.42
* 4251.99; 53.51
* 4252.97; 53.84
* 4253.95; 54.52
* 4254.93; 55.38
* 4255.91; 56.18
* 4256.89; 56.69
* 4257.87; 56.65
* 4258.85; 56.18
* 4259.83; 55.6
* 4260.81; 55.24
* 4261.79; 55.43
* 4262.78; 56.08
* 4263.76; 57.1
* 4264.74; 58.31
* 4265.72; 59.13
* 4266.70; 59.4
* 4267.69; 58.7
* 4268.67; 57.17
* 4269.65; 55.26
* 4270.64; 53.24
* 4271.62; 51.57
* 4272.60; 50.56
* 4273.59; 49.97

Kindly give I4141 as 0.06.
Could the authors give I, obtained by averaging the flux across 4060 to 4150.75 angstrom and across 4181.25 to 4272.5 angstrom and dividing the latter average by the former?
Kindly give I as 1.04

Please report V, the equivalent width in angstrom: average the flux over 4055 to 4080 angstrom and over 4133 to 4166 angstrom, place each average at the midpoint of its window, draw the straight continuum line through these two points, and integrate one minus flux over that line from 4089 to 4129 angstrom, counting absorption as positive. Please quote -3.8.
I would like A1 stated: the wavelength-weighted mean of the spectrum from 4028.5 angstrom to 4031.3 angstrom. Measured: 50.1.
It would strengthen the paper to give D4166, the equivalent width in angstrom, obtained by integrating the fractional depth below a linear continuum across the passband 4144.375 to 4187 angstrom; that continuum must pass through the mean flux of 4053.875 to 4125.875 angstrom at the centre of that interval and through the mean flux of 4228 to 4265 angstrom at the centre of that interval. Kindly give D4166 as 3.2 angstrom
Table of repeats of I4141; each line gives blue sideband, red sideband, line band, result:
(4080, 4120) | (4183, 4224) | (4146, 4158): 0.10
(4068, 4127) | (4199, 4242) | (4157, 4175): 0.07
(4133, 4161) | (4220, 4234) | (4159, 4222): -0.05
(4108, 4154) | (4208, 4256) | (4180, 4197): 0.04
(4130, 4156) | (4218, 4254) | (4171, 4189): 0.03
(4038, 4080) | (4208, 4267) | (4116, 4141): -0.01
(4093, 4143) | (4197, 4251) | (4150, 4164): 0.05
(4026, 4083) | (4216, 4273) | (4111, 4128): -0.05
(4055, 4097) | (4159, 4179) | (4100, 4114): -0.04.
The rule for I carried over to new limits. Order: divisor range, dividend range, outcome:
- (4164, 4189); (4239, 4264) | 1.12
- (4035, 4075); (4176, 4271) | 1.05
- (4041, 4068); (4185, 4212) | 1.03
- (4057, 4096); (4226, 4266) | 1.05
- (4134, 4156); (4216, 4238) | 1.07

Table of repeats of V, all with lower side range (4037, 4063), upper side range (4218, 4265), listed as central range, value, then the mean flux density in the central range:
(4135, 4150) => 1.22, 49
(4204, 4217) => -0.70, 57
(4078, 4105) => -0.77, 54.3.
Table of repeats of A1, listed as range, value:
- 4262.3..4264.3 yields 56.7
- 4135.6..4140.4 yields 49.9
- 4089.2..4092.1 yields 59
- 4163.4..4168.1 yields 50.9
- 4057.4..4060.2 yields 49.8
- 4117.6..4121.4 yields 54.6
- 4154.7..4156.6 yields 51.2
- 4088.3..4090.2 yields 59.4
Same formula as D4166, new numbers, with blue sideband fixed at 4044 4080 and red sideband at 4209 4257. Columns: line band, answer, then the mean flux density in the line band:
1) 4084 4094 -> -1.5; 58.6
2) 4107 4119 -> -0.7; 54.8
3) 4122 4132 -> -0.6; 54.9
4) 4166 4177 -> 0.8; 49.5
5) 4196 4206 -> 0.7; 50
